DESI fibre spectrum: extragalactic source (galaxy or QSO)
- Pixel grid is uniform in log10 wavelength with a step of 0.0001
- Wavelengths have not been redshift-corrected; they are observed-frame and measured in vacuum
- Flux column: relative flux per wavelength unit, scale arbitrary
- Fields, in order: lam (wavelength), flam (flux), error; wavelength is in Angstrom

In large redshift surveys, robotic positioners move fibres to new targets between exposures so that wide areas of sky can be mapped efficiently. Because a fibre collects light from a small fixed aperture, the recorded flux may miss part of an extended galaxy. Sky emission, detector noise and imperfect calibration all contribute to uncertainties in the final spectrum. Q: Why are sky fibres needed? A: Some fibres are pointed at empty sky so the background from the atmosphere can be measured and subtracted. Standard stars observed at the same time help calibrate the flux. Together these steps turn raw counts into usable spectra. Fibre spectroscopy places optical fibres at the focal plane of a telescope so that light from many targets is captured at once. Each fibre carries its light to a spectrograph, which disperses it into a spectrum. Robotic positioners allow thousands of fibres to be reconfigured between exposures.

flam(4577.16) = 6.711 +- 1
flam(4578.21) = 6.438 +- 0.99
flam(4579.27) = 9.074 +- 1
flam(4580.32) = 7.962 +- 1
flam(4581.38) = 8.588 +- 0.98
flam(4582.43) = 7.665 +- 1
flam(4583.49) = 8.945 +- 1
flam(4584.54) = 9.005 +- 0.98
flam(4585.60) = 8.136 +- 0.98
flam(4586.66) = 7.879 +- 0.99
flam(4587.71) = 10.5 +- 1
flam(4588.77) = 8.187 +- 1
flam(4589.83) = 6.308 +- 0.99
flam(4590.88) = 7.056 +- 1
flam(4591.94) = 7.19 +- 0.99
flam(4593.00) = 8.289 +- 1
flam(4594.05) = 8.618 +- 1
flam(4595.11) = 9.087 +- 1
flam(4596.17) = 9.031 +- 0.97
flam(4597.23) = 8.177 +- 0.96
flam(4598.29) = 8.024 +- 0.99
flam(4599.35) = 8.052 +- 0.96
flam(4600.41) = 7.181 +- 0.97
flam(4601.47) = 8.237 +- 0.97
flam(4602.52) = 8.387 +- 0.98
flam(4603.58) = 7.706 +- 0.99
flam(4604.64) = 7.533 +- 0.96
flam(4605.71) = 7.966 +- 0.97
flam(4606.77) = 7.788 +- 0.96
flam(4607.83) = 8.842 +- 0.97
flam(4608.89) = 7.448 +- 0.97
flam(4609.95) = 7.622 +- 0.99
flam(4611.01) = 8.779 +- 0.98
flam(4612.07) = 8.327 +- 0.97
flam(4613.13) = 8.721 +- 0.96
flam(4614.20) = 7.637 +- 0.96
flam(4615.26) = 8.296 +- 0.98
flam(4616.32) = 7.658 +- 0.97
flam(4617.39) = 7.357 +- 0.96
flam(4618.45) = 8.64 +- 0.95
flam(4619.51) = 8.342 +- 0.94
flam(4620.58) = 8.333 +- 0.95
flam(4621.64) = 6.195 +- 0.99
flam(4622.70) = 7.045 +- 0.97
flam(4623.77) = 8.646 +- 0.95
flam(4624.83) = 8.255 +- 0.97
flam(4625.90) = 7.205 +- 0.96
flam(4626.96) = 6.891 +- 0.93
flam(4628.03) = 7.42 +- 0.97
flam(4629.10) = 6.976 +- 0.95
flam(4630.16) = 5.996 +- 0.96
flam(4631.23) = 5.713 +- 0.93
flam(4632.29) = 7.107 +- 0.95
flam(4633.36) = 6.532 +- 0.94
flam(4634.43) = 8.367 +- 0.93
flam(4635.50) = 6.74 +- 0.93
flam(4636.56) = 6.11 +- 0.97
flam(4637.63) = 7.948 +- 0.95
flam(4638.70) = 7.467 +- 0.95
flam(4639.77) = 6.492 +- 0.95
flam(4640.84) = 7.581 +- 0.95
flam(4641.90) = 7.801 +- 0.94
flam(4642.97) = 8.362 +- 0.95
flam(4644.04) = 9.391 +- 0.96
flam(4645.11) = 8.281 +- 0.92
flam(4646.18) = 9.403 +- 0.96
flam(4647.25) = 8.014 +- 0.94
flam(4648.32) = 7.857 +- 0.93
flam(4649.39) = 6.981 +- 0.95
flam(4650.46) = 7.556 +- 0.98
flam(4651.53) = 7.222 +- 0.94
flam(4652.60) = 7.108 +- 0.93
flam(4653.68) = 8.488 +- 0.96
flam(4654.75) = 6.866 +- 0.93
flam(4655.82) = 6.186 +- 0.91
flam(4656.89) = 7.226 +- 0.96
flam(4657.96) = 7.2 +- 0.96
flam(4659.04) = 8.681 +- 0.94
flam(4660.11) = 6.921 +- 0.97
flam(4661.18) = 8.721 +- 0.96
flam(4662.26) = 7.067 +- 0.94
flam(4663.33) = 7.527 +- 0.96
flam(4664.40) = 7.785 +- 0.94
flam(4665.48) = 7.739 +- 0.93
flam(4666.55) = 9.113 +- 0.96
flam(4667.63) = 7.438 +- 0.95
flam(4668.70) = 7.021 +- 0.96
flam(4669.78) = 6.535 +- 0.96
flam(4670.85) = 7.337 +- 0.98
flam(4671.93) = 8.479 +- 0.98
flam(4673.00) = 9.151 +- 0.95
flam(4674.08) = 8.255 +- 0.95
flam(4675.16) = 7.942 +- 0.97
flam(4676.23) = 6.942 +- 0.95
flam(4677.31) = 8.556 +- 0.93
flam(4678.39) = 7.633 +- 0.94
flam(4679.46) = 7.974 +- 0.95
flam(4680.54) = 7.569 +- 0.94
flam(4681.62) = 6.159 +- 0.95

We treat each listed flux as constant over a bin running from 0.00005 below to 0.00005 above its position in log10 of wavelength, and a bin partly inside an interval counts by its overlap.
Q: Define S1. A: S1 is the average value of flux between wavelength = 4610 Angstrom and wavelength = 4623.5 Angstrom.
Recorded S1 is 7.95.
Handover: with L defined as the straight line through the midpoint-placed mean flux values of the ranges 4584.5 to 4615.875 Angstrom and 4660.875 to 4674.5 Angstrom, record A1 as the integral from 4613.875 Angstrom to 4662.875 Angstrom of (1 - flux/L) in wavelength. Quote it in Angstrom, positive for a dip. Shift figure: 2.7 Angstrom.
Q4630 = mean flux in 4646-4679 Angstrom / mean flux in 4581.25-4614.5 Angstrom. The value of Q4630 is 0.9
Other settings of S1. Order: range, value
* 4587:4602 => 8.14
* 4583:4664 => 7.77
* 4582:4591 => 8.24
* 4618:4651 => 7.54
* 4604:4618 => 8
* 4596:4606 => 7.99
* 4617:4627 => 7.74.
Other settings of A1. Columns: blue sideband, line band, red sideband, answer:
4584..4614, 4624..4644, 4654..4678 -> 1.7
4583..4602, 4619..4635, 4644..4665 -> 1.3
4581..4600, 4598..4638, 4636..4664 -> 1.7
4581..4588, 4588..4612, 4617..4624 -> 0.7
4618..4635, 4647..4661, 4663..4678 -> 0.4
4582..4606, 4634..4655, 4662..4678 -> 0.5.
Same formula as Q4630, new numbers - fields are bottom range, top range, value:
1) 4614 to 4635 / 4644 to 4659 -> 1.03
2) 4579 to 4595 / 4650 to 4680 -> 0.93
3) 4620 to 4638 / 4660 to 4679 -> 1.09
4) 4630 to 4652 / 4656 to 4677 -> 1.03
